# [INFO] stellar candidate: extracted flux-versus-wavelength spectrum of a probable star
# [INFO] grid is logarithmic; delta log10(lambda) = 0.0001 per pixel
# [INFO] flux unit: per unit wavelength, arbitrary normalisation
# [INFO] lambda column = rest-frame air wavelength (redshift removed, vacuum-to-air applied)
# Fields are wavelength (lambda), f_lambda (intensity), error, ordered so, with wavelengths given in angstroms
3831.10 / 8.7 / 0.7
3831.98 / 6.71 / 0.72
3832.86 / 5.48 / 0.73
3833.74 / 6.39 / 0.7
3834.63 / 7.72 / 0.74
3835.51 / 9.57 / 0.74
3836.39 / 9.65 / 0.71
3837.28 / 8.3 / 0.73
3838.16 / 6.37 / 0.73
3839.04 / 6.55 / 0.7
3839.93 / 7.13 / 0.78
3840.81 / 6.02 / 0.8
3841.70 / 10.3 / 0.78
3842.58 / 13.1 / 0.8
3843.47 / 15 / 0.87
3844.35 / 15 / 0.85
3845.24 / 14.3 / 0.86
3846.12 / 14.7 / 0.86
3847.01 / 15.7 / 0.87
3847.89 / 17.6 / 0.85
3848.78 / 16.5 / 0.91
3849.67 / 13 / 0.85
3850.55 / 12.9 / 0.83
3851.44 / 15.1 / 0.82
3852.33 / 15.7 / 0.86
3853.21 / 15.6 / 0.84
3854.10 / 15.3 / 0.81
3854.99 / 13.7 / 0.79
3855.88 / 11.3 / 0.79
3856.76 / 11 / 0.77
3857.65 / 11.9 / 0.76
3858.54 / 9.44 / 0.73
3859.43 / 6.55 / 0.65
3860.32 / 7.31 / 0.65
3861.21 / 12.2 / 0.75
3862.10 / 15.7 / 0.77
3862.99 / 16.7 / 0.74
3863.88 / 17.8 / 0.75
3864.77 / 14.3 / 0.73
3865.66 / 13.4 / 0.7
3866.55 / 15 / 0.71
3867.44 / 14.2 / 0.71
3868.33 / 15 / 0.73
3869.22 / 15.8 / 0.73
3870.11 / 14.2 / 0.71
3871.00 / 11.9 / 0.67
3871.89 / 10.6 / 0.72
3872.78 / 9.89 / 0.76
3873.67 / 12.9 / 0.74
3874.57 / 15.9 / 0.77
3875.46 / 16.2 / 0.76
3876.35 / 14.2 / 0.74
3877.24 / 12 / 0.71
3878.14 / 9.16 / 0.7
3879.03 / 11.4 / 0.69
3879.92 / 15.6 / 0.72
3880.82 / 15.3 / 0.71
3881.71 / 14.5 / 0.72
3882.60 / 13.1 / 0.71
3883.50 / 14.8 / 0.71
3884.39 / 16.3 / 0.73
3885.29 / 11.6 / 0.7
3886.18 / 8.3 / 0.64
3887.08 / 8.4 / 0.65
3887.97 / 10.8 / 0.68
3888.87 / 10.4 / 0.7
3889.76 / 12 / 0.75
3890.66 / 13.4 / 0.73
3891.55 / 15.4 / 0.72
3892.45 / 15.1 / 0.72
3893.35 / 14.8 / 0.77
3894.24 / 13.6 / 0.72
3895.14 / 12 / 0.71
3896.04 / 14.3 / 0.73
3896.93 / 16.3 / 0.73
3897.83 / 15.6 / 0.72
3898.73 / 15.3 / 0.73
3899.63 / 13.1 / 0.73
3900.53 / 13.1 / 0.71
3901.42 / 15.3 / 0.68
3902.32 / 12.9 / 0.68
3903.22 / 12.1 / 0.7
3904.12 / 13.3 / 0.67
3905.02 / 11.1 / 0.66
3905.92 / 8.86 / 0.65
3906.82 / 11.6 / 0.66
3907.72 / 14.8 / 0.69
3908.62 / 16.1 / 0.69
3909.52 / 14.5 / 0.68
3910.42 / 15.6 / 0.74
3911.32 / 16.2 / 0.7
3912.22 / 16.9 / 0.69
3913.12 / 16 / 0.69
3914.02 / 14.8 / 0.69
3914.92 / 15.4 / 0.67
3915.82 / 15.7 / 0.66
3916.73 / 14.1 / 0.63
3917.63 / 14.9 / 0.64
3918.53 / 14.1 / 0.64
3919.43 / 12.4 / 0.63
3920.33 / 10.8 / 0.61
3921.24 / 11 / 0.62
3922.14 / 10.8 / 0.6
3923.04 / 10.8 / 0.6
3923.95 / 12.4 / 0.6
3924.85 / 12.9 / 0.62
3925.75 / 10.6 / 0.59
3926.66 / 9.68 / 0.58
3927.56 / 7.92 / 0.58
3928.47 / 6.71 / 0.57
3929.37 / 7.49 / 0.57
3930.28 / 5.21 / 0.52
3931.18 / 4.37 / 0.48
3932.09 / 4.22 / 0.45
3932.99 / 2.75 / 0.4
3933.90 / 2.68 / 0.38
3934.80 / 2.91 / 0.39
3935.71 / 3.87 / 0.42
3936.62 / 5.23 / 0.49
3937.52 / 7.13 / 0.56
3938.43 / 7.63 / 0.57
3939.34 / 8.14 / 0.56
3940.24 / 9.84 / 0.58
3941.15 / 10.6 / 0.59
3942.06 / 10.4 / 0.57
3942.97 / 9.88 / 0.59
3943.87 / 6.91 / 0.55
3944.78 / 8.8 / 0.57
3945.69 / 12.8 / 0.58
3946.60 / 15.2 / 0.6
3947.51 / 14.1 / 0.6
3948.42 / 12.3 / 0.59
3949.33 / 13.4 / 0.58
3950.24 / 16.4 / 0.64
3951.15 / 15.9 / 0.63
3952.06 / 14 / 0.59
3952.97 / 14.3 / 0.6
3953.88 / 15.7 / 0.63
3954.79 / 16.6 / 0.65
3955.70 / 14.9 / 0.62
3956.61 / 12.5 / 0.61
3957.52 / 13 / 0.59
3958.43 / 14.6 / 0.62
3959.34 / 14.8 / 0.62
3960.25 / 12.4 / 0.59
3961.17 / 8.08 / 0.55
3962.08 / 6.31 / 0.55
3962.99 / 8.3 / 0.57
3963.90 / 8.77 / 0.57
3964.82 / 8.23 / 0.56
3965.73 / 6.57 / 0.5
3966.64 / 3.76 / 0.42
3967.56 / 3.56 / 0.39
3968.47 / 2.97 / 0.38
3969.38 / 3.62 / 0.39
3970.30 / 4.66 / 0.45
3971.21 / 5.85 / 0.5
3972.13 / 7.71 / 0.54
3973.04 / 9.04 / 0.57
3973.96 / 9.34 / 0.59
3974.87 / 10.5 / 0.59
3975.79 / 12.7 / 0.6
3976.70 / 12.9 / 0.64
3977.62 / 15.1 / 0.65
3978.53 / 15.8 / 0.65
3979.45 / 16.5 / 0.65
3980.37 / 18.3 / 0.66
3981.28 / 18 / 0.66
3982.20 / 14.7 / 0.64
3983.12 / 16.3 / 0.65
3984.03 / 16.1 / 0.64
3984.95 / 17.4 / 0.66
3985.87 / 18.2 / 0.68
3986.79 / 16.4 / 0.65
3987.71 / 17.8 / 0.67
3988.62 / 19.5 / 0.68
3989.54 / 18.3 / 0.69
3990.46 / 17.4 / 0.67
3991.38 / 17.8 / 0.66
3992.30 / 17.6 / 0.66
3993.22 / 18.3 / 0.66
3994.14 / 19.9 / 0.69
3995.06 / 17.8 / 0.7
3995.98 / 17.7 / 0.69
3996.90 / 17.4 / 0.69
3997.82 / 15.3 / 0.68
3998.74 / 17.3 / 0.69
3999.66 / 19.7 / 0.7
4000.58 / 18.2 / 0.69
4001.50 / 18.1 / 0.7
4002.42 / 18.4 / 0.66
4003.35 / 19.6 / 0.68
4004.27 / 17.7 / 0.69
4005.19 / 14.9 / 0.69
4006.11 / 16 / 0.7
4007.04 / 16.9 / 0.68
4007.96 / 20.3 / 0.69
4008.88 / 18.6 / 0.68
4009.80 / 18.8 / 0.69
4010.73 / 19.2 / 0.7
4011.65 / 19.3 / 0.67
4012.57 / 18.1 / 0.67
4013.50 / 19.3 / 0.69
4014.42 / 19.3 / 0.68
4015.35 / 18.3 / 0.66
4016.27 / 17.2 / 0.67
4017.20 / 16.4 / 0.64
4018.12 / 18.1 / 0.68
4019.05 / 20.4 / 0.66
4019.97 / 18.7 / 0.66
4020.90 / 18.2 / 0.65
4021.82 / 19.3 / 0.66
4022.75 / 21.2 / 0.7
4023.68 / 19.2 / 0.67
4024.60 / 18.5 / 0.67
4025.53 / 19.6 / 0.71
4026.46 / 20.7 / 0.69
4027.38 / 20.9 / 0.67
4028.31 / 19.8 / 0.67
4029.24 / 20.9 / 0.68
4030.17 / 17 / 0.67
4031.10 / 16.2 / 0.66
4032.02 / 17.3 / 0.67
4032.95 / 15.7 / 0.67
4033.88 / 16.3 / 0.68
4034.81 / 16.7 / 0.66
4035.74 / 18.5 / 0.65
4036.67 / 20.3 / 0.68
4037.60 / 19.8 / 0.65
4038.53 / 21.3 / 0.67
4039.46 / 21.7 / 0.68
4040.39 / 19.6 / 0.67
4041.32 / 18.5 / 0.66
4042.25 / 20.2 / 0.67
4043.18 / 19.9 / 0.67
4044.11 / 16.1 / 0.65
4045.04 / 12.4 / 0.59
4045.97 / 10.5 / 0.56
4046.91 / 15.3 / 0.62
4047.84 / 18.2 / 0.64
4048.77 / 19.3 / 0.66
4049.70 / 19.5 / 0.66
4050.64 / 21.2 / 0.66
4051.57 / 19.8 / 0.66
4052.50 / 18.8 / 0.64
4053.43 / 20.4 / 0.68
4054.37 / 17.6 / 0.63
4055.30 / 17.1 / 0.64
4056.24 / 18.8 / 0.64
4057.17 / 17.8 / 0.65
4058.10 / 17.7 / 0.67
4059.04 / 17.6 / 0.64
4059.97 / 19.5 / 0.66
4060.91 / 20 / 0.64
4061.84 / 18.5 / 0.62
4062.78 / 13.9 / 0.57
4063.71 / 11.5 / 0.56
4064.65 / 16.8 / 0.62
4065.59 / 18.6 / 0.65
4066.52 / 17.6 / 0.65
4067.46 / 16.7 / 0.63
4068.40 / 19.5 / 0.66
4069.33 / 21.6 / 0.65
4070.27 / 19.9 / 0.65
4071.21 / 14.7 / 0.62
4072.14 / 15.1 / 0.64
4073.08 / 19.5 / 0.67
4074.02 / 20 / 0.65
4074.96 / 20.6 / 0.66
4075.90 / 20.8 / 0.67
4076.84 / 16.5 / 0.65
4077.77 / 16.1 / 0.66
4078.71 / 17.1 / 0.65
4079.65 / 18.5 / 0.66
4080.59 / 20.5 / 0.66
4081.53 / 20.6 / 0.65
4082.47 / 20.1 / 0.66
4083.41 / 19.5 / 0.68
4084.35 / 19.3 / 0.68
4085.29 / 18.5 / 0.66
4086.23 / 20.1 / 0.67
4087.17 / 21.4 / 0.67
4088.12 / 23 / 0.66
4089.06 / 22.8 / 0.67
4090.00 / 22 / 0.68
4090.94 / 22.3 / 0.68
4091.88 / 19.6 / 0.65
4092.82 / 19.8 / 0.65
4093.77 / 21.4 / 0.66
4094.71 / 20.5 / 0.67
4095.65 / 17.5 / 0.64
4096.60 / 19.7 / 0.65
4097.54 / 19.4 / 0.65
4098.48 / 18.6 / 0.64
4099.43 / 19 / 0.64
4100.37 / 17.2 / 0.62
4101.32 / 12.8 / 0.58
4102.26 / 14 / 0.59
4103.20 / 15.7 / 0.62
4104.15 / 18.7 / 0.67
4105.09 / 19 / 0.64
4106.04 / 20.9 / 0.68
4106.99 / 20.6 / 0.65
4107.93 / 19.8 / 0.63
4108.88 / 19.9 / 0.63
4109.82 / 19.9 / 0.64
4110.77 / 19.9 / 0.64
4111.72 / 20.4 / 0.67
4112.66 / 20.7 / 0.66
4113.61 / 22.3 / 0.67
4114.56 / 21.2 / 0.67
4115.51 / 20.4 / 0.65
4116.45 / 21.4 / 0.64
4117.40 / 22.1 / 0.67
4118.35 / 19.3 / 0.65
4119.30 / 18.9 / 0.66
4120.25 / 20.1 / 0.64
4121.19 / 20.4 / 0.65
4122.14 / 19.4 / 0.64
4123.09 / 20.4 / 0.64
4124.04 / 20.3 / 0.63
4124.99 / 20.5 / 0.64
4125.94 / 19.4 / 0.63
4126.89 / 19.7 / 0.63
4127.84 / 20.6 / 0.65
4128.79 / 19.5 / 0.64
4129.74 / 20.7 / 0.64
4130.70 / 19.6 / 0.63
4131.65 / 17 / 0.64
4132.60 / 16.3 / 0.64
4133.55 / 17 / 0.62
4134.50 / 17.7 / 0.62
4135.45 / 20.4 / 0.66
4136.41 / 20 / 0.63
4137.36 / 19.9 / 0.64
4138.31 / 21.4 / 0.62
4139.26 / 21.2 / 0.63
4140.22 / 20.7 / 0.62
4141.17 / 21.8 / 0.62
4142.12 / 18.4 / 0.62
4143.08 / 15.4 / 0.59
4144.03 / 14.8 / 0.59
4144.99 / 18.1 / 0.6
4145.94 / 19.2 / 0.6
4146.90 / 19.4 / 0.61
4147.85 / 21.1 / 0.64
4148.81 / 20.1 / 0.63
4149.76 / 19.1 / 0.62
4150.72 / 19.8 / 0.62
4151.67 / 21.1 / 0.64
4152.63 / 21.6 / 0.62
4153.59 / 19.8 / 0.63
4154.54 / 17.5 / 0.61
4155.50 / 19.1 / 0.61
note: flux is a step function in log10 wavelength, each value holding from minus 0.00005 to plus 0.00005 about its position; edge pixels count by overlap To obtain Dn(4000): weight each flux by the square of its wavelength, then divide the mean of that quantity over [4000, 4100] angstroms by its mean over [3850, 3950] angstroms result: 1.67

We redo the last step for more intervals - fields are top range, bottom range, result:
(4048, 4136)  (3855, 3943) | 1.76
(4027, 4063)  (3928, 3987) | 1.81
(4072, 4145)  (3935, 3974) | 2.12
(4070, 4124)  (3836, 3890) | 1.72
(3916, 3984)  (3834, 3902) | 0.85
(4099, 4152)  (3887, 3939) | 1.87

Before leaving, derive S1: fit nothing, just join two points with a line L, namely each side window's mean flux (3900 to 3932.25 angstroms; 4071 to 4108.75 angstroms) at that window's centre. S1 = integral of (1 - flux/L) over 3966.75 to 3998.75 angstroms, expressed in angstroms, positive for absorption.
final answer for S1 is 1.8 angstroms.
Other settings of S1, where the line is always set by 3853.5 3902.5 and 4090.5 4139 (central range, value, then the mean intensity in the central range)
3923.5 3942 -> 9.4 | 7.18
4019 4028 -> -1.4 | 19.6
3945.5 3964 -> 2.5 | 13.2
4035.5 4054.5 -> -1.0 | 18.5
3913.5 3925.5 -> 1.0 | 13.1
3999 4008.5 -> -0.8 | 18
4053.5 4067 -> 0.4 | 17.4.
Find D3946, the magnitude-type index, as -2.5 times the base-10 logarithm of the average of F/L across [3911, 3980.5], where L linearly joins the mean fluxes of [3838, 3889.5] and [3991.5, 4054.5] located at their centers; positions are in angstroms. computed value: 0.43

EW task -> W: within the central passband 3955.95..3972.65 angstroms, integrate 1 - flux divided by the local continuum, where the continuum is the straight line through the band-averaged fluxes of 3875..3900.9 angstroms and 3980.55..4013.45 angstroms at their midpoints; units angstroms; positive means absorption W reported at 8.4 angstroms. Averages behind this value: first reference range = 13.3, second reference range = 17.8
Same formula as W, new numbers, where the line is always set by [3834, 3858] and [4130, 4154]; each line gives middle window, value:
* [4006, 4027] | -3.34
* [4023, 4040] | -2.41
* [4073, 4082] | -0.66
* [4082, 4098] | -2.15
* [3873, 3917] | -1.09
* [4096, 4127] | -1.55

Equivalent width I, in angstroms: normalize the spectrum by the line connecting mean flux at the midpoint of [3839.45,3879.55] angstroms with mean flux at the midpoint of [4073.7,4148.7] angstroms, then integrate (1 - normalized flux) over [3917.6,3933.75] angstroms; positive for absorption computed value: 6.2 angstroms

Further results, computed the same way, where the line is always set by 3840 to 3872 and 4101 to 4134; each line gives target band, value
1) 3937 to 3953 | 4.17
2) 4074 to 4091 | -1.19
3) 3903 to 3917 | 0.40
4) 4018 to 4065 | -1.69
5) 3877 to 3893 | 1.59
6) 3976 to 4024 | -3.08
